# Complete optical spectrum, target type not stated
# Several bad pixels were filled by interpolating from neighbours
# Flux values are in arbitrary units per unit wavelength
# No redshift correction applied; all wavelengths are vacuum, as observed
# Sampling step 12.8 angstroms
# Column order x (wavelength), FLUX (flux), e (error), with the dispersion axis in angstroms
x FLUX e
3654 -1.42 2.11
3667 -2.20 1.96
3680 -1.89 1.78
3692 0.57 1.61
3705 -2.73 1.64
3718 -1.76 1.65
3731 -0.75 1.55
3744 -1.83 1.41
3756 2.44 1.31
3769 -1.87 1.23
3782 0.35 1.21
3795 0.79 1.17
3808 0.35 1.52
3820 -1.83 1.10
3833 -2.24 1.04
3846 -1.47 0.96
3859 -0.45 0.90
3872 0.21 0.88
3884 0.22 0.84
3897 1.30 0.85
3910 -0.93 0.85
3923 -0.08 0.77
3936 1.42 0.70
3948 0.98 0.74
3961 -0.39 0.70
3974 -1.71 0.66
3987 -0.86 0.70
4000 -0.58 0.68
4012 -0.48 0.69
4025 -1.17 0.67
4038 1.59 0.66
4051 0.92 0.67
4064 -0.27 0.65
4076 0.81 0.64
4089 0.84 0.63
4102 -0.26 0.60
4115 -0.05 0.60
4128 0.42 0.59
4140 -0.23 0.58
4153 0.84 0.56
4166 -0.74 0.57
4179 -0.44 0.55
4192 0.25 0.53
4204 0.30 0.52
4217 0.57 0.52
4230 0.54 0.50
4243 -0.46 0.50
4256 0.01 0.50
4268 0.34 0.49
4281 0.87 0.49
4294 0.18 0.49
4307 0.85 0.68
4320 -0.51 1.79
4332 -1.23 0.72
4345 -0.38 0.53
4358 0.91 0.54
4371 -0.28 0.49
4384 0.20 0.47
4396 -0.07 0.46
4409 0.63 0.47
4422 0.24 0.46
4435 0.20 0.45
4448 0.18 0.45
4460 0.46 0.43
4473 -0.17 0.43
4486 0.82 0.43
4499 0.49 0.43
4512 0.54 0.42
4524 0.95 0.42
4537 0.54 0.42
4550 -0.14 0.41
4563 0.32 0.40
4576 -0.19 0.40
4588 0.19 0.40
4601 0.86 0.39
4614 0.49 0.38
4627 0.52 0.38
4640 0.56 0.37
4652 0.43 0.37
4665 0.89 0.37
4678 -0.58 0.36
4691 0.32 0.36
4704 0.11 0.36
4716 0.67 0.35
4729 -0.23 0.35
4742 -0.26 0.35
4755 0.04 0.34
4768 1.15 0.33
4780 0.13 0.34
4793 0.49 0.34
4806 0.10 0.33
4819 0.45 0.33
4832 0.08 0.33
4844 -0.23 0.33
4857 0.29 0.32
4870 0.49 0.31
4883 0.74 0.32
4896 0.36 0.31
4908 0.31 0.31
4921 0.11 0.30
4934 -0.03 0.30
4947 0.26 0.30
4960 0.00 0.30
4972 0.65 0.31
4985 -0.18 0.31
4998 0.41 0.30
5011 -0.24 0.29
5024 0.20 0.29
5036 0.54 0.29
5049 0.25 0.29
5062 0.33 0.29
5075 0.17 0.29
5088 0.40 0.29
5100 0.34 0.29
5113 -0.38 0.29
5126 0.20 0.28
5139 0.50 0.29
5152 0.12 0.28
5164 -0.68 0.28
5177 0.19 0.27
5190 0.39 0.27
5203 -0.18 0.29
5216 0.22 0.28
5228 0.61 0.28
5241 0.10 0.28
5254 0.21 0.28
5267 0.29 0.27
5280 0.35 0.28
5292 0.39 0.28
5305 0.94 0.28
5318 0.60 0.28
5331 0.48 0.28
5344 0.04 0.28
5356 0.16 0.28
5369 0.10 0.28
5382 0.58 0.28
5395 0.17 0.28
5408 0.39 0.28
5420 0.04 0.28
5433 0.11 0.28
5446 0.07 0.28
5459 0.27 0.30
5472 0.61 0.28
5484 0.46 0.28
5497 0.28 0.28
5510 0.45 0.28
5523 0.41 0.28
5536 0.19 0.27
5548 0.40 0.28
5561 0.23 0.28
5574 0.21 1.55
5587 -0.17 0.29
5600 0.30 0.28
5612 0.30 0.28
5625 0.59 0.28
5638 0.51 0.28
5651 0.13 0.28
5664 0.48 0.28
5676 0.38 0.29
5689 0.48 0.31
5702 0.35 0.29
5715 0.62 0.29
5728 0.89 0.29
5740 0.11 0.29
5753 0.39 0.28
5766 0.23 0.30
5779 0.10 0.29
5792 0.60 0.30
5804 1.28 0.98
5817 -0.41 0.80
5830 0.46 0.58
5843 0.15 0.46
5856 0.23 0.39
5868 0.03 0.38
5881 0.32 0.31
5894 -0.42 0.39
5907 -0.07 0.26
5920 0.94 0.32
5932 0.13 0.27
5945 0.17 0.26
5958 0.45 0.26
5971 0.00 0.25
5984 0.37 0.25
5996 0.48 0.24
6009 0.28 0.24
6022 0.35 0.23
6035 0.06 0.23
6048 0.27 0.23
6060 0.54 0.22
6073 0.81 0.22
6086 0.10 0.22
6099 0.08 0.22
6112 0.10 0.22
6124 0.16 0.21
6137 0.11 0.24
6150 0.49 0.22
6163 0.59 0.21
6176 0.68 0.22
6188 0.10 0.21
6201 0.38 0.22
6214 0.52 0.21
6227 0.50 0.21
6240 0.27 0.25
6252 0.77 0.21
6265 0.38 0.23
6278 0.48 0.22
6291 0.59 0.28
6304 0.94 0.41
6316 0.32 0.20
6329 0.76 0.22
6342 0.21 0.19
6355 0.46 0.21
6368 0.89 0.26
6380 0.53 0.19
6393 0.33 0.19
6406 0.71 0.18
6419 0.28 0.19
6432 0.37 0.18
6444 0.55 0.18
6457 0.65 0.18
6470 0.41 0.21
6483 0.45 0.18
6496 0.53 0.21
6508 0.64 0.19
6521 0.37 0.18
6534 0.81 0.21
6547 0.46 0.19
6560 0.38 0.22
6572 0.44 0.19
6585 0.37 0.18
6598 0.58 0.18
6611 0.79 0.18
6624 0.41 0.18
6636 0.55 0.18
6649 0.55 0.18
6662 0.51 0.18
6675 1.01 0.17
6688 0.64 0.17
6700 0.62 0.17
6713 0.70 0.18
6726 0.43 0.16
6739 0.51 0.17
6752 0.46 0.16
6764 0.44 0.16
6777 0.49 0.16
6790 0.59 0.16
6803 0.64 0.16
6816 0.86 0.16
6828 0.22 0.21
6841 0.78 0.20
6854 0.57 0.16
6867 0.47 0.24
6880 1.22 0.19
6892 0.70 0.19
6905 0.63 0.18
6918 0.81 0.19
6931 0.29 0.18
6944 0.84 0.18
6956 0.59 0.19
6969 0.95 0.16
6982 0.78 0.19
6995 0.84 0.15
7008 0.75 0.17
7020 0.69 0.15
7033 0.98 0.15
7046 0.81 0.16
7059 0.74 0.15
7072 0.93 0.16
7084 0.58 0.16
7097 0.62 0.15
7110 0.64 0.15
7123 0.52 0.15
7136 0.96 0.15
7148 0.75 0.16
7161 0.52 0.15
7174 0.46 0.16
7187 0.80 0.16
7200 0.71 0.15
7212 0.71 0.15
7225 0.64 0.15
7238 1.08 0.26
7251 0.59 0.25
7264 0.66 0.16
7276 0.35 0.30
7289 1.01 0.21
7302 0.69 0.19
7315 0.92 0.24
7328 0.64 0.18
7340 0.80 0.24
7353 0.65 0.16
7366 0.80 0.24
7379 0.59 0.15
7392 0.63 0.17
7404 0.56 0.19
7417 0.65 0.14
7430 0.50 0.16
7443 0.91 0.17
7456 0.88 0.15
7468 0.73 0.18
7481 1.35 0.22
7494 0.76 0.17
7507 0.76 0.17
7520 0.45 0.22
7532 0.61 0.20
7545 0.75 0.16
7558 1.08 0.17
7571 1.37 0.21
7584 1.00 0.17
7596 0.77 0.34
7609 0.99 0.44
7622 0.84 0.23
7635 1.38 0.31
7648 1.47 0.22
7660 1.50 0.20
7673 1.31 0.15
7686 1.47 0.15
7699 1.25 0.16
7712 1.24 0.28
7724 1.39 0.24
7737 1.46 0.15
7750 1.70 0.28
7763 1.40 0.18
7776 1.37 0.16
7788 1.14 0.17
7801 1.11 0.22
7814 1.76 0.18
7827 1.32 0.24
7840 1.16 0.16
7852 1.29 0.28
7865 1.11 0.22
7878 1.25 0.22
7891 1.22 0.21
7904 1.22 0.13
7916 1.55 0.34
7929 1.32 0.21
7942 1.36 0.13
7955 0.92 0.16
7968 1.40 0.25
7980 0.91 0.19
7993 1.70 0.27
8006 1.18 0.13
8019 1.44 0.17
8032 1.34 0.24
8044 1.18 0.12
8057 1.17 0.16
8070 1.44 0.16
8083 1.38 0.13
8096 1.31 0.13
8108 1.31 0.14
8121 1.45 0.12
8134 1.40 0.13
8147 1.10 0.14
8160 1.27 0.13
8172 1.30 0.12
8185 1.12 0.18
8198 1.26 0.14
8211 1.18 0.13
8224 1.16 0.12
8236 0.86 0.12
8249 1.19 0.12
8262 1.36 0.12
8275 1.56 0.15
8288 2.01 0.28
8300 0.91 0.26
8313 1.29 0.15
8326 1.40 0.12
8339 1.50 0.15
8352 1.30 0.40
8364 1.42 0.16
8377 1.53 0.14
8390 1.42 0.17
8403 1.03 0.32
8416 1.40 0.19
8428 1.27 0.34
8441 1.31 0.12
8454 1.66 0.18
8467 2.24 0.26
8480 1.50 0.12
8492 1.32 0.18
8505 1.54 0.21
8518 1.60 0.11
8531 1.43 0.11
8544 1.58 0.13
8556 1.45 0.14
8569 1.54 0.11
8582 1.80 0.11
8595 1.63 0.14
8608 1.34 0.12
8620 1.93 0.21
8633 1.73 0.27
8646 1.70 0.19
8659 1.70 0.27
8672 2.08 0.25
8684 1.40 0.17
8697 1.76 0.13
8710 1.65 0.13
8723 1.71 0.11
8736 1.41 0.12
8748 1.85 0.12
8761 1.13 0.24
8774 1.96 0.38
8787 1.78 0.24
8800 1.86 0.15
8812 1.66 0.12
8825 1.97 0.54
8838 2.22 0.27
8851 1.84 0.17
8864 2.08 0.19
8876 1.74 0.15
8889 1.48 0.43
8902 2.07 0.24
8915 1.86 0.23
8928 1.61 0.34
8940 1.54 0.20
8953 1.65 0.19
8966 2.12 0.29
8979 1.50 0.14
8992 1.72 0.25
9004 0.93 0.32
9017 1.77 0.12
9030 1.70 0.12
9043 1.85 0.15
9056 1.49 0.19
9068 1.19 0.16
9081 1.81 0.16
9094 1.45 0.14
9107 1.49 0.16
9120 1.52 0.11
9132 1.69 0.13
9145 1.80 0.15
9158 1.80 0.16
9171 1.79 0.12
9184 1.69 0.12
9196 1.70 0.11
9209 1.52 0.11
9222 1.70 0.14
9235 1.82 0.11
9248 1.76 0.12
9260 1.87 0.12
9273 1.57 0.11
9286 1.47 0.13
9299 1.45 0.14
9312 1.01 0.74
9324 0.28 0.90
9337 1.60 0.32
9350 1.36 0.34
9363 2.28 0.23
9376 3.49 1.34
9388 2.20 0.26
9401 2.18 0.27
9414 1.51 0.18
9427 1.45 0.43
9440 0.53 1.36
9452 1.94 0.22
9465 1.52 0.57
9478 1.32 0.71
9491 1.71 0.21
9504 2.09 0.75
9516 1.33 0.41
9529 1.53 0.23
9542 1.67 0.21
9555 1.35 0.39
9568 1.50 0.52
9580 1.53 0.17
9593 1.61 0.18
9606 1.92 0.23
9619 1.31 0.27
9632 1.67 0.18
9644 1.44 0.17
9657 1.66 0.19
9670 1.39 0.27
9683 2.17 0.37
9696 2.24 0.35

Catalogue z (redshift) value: 0.914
